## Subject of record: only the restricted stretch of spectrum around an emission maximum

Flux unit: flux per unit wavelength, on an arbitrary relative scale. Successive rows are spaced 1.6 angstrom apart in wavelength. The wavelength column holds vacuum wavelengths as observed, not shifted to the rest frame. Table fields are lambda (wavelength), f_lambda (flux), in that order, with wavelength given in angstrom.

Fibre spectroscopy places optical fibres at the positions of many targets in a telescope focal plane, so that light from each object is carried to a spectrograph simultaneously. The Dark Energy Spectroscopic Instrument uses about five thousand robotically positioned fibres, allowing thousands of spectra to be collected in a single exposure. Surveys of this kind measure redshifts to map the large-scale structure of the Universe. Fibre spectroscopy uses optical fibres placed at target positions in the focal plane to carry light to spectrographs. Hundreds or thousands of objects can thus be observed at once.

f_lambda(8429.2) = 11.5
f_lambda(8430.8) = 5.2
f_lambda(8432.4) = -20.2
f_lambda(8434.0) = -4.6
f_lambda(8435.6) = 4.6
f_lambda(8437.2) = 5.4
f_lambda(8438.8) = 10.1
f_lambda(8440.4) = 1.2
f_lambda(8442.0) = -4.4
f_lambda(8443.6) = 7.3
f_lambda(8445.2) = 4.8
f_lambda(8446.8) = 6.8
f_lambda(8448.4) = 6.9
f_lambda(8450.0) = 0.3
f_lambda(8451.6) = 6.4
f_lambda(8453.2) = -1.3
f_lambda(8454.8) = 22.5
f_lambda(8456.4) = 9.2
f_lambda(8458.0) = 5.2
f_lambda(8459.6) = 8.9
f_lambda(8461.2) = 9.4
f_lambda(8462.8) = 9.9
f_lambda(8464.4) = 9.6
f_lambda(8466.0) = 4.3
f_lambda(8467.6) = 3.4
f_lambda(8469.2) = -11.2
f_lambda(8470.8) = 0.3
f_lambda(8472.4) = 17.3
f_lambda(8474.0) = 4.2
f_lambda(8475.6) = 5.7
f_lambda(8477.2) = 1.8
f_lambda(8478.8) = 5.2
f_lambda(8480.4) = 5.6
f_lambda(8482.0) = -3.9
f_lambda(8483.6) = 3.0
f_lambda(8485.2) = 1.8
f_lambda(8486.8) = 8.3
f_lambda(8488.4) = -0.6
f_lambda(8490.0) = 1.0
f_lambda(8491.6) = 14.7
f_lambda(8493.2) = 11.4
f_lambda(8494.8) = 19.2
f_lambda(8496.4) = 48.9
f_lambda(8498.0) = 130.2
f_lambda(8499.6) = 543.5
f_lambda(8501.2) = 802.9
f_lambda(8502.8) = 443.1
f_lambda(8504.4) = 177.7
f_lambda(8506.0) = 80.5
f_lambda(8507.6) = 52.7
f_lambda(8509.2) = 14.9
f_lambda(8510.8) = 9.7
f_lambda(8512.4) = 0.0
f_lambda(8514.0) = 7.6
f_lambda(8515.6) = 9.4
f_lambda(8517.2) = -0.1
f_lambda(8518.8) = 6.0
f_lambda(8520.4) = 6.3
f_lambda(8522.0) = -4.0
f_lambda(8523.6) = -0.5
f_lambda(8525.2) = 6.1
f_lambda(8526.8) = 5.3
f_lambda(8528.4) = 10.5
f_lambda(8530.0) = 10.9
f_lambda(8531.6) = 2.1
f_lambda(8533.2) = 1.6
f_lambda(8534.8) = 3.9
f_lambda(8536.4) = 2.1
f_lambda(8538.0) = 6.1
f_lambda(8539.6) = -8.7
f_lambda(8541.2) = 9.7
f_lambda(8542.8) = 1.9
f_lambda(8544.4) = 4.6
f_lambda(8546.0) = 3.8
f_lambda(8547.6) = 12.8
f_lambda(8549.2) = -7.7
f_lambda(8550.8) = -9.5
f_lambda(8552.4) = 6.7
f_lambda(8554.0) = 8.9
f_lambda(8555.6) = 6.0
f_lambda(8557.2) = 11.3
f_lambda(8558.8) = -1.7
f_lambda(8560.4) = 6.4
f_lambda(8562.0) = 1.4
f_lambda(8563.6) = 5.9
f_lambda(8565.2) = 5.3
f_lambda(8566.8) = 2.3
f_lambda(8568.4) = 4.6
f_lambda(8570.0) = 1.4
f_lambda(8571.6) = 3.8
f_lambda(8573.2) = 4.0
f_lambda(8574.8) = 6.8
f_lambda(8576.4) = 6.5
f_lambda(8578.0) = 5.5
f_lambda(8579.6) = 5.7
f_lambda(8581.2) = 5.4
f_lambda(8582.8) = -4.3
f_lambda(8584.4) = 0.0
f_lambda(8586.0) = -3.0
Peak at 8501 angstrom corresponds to [O III] 5007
